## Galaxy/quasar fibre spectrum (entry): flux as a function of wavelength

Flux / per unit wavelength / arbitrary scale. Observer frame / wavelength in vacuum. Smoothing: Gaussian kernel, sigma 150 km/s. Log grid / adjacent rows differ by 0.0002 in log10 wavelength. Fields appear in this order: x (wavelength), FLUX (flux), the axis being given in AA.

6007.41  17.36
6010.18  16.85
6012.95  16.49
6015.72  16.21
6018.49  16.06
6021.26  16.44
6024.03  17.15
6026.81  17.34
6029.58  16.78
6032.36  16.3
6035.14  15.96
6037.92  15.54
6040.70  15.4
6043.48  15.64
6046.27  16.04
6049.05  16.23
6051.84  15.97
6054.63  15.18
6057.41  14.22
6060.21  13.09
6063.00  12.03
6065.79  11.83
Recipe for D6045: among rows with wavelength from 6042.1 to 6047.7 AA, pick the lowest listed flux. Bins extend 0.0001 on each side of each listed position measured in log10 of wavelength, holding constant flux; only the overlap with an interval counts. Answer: 15.64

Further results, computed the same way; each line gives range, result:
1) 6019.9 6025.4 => 16.44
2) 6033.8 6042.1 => 15.4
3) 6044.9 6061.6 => 13.09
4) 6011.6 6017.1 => 16.21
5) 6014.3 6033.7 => 16.06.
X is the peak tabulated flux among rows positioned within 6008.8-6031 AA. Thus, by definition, 17.34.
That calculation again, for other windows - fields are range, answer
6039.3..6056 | 16.23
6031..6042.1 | 16.3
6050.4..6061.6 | 15.97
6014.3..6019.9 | 16.21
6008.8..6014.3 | 16.85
